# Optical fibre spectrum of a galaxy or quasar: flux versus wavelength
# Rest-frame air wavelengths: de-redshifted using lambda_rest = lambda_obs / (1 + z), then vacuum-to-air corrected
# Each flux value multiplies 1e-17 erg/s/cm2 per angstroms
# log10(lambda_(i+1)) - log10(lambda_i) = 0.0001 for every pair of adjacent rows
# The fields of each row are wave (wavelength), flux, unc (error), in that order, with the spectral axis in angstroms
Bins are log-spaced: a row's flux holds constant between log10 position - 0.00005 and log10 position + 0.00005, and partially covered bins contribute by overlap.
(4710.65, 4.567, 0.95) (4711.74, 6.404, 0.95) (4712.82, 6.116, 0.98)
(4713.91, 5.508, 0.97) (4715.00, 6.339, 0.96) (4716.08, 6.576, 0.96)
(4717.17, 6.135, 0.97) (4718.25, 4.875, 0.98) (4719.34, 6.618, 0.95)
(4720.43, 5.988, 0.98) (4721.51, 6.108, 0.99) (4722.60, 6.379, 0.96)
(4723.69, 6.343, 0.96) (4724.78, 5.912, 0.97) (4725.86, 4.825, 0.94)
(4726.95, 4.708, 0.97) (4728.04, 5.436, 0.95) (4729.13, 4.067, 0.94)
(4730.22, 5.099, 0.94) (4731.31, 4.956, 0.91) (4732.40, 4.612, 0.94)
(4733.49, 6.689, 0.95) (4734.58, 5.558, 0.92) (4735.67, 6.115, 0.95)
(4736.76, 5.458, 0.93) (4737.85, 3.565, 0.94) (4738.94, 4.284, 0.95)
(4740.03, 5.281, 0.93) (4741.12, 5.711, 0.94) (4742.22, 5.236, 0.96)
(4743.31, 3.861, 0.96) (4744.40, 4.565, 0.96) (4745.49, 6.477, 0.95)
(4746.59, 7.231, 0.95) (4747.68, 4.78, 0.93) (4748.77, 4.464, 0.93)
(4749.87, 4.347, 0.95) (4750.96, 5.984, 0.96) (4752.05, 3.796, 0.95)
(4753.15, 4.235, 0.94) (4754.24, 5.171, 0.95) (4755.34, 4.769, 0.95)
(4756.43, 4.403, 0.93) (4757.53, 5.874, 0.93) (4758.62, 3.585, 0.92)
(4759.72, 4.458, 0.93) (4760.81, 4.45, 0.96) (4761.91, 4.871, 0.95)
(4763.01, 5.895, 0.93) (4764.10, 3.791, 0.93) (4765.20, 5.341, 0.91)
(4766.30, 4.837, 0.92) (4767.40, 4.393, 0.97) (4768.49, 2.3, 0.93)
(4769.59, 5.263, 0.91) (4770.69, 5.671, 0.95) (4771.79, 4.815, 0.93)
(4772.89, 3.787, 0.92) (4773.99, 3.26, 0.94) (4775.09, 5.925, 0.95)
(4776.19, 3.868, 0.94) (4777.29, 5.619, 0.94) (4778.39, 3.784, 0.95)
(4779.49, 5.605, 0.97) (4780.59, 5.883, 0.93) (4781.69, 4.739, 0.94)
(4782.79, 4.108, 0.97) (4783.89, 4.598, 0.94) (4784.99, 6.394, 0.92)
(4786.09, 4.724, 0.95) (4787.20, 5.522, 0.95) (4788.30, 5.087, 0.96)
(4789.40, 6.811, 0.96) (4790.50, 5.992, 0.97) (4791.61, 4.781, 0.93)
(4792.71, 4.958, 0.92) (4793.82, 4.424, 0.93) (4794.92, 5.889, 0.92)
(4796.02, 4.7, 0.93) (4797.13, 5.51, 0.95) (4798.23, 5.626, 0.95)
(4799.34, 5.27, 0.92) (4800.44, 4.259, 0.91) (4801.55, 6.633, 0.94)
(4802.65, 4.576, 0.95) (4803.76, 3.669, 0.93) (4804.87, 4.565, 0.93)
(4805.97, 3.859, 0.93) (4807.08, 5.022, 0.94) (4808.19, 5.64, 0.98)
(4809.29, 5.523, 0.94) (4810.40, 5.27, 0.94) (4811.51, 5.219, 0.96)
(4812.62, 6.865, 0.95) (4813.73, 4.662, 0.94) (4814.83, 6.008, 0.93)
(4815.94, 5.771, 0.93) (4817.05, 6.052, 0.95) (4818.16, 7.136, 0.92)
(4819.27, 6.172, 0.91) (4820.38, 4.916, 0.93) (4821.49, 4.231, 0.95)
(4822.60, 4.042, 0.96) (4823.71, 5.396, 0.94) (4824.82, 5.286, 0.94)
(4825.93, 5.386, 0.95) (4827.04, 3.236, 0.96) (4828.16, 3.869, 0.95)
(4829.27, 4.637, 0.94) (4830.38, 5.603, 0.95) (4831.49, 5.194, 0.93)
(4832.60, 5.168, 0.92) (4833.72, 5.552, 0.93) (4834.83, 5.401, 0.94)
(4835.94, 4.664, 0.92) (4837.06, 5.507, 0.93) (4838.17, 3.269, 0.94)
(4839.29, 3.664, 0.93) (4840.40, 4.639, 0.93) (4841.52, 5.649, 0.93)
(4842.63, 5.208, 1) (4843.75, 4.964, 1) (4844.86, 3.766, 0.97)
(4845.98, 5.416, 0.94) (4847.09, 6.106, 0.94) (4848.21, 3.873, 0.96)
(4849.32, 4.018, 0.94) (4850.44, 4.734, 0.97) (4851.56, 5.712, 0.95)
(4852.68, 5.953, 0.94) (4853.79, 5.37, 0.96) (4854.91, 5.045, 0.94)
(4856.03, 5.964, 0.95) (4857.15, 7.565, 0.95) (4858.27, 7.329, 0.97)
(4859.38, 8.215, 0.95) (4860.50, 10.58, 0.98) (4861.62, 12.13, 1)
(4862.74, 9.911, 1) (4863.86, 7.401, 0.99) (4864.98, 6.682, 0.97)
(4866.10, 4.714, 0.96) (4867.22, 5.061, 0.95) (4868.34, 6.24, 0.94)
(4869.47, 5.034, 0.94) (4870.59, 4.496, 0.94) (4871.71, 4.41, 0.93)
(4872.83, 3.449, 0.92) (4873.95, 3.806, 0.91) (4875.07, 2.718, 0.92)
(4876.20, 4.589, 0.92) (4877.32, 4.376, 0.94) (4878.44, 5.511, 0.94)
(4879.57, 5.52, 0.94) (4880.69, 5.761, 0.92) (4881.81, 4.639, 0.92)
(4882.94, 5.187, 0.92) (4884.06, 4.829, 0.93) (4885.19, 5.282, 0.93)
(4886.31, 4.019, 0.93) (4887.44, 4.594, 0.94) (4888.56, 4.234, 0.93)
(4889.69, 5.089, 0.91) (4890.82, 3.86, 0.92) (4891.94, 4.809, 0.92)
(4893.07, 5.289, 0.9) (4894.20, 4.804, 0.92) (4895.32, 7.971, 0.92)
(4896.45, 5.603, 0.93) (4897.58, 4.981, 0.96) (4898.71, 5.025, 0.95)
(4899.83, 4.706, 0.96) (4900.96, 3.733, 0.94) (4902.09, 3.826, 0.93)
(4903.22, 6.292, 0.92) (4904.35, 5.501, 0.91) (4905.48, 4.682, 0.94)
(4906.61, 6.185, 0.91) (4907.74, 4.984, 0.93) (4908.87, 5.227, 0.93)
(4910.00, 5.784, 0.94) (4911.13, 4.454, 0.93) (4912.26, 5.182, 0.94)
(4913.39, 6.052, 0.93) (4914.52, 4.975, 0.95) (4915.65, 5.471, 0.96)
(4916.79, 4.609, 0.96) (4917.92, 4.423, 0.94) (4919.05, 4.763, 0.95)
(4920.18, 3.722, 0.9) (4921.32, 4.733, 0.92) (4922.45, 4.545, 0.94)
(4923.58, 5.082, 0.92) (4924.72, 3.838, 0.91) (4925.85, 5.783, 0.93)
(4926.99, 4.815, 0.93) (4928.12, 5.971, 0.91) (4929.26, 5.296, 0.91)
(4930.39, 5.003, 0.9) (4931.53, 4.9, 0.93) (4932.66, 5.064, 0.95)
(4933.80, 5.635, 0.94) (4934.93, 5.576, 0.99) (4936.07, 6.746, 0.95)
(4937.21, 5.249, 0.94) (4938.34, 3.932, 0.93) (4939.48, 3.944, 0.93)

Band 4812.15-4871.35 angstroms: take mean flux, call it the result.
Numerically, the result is 5.65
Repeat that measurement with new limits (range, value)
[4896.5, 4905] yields 4.91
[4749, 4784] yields 4.67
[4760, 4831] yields 5.03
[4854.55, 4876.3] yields 6.31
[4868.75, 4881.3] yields 4.54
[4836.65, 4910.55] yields 5.39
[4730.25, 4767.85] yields 4.97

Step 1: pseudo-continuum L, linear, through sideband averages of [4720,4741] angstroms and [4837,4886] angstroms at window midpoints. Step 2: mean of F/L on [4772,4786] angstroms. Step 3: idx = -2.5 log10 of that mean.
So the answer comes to 0.13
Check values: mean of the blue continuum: 5.34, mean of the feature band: 4.8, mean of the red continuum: 5.55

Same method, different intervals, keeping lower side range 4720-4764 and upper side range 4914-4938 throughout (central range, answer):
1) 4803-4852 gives 0.017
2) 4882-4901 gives 0.020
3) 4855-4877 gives -0.232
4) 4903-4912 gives -0.061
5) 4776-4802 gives -0.023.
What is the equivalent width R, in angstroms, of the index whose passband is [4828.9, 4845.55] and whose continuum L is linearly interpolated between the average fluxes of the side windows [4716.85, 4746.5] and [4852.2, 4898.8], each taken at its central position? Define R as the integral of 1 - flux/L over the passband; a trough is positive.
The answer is 2.2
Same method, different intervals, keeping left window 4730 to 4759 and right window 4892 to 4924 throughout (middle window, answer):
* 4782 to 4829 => -1.0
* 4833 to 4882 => -4.7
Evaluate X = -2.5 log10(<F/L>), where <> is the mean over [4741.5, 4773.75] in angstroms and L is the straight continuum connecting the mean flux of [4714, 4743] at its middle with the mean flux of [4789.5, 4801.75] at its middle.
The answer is 0.13 mag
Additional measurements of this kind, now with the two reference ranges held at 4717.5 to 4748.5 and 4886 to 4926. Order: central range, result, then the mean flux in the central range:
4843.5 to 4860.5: -0.138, 5.78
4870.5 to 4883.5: 0.112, 4.54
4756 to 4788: 0.115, 4.75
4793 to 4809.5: 0.046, 5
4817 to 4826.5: -0.041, 5.37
